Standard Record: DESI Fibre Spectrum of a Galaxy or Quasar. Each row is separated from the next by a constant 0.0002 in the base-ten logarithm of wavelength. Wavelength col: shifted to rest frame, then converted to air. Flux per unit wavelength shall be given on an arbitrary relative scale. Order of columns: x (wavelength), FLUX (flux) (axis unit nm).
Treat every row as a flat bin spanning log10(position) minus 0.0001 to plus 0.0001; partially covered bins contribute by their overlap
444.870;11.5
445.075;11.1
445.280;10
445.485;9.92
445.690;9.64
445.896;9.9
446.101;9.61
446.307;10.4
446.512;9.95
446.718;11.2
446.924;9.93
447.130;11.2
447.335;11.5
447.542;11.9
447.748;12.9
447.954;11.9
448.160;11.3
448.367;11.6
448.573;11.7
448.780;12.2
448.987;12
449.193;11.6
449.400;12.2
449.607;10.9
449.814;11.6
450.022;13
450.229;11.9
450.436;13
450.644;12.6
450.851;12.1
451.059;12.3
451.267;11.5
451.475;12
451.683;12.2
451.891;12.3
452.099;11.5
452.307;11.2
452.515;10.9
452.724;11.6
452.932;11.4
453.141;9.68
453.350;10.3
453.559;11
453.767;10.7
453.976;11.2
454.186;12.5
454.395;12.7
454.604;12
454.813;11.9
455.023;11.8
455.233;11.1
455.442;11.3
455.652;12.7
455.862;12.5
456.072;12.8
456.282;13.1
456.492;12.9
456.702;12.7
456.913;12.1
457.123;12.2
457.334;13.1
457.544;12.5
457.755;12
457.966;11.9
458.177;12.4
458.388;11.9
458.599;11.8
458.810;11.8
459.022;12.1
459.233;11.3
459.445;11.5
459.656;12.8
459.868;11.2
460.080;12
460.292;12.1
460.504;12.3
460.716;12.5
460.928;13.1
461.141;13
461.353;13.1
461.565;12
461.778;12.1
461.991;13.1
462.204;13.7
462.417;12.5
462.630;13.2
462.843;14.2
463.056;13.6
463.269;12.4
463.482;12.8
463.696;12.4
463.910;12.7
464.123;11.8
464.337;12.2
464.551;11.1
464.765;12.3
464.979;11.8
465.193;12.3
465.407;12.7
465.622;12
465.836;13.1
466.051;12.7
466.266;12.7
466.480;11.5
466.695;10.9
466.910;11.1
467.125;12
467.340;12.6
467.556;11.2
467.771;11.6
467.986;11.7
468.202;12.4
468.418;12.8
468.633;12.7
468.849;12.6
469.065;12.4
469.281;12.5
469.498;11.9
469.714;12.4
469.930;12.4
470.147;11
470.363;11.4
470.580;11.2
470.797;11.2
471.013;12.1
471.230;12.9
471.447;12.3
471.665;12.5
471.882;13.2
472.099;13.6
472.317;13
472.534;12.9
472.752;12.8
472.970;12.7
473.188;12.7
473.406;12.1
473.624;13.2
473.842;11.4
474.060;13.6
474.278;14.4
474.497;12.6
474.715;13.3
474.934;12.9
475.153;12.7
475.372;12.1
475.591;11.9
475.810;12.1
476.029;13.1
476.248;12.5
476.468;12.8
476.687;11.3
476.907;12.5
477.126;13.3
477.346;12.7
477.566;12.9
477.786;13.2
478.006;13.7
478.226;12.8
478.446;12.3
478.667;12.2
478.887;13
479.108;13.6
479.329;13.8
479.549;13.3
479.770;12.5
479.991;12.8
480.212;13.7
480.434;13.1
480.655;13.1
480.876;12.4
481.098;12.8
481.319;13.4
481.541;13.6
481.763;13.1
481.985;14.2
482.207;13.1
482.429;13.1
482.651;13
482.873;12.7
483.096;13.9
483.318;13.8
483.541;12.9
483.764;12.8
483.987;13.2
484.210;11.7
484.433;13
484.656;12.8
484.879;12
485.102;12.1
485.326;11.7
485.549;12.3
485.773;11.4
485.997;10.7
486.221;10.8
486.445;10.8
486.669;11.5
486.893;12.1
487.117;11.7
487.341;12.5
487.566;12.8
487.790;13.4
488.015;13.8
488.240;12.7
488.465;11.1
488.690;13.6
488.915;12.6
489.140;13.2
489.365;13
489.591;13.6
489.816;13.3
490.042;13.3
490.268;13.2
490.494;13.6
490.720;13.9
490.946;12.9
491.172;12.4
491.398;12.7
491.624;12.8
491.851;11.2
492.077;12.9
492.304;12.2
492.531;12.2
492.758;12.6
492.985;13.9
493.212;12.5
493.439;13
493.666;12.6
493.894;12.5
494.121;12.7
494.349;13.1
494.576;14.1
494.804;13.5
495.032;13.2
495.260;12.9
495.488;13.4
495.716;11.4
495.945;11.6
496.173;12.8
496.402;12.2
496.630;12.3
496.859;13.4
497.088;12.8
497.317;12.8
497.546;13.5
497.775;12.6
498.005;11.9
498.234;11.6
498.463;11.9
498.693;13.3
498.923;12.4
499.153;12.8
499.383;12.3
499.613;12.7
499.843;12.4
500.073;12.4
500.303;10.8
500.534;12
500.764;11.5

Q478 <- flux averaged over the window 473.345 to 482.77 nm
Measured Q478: 12.9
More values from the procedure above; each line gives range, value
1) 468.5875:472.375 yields 12.3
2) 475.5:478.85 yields 12.6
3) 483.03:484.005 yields 13.3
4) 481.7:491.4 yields 12.7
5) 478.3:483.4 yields 13.1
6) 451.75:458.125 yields 11.9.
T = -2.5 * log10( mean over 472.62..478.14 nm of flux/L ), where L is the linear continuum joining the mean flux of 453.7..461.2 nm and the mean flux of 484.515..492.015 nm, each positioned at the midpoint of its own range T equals -0.034 mag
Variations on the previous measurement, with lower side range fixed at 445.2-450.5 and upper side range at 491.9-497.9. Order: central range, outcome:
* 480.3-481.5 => -0.06 mag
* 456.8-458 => -0.07 mag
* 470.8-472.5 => -0.06 mag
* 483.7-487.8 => 0.04 mag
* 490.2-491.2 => -0.05 mag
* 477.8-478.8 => -0.05 mag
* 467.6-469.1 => -0.03 mag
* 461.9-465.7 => -0.07 mag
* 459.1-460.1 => -0.01 mag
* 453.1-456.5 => -0.03 mag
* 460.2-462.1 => -0.08 mag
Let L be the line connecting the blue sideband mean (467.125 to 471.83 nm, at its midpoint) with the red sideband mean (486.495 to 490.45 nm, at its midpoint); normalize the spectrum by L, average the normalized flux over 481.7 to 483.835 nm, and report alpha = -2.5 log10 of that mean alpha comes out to -0.06 mag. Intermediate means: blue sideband 12.1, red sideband 12.8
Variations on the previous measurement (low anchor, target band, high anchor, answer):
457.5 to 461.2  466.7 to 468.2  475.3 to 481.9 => 0.066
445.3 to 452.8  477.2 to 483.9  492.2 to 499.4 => -0.071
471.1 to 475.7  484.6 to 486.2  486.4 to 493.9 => 0.087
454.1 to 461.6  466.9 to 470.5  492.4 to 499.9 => 0.028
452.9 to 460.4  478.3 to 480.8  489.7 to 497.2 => -0.046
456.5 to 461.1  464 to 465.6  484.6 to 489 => 0.012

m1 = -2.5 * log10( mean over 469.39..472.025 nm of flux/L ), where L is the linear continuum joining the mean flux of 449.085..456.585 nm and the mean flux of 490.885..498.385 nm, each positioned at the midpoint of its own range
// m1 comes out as 0.01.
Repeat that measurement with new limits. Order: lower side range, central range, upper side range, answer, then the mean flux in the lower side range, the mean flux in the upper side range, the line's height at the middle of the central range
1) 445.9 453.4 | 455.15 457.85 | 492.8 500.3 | -0.06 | 11.5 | 12.7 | 11.7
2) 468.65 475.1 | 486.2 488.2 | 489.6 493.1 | 0.05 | 12.5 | 12.9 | 12.8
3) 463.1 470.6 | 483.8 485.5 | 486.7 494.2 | 0.02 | 12.1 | 12.8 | 12.6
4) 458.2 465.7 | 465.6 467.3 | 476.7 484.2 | 0.05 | 12.4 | 13.1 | 12.5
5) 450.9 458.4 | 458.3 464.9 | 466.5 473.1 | -0.03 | 11.9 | 12.2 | 12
